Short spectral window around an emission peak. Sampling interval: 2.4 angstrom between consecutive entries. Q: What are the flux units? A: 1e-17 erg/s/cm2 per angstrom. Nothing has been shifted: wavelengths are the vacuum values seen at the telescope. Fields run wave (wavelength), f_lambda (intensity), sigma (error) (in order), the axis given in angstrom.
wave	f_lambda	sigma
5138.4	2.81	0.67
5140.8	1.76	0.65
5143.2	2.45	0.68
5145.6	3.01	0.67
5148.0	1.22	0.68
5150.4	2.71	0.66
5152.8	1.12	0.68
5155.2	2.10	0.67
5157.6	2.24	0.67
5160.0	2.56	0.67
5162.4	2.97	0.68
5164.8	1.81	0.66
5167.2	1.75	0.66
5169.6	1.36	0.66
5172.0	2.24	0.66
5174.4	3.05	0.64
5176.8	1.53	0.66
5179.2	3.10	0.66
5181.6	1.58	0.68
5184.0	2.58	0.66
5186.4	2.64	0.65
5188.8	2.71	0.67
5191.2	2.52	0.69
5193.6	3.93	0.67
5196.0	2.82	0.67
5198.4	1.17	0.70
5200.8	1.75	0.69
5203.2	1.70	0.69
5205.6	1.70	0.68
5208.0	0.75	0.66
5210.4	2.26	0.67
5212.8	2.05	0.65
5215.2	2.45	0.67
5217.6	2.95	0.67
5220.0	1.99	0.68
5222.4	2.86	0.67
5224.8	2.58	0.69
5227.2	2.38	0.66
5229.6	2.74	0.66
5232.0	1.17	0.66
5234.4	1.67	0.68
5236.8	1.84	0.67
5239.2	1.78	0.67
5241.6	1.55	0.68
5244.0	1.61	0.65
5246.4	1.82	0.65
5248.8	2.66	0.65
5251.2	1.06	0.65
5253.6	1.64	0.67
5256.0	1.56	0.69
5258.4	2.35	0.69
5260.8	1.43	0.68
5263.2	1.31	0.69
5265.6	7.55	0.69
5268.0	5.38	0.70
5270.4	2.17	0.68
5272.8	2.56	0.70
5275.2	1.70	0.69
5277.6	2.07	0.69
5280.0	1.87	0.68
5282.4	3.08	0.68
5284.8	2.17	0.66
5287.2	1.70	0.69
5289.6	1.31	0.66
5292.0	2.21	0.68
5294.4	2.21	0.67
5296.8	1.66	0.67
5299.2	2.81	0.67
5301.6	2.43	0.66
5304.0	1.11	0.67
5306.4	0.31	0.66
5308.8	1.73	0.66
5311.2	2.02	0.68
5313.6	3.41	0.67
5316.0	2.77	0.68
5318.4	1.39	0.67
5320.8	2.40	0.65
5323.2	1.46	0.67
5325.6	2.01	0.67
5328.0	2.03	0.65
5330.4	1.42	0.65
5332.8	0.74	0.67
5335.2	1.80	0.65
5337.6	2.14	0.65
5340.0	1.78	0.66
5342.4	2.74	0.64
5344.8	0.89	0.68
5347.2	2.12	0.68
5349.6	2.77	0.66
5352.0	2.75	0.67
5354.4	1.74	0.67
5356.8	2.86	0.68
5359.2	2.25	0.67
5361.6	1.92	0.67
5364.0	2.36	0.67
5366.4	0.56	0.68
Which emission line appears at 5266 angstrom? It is H-beta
